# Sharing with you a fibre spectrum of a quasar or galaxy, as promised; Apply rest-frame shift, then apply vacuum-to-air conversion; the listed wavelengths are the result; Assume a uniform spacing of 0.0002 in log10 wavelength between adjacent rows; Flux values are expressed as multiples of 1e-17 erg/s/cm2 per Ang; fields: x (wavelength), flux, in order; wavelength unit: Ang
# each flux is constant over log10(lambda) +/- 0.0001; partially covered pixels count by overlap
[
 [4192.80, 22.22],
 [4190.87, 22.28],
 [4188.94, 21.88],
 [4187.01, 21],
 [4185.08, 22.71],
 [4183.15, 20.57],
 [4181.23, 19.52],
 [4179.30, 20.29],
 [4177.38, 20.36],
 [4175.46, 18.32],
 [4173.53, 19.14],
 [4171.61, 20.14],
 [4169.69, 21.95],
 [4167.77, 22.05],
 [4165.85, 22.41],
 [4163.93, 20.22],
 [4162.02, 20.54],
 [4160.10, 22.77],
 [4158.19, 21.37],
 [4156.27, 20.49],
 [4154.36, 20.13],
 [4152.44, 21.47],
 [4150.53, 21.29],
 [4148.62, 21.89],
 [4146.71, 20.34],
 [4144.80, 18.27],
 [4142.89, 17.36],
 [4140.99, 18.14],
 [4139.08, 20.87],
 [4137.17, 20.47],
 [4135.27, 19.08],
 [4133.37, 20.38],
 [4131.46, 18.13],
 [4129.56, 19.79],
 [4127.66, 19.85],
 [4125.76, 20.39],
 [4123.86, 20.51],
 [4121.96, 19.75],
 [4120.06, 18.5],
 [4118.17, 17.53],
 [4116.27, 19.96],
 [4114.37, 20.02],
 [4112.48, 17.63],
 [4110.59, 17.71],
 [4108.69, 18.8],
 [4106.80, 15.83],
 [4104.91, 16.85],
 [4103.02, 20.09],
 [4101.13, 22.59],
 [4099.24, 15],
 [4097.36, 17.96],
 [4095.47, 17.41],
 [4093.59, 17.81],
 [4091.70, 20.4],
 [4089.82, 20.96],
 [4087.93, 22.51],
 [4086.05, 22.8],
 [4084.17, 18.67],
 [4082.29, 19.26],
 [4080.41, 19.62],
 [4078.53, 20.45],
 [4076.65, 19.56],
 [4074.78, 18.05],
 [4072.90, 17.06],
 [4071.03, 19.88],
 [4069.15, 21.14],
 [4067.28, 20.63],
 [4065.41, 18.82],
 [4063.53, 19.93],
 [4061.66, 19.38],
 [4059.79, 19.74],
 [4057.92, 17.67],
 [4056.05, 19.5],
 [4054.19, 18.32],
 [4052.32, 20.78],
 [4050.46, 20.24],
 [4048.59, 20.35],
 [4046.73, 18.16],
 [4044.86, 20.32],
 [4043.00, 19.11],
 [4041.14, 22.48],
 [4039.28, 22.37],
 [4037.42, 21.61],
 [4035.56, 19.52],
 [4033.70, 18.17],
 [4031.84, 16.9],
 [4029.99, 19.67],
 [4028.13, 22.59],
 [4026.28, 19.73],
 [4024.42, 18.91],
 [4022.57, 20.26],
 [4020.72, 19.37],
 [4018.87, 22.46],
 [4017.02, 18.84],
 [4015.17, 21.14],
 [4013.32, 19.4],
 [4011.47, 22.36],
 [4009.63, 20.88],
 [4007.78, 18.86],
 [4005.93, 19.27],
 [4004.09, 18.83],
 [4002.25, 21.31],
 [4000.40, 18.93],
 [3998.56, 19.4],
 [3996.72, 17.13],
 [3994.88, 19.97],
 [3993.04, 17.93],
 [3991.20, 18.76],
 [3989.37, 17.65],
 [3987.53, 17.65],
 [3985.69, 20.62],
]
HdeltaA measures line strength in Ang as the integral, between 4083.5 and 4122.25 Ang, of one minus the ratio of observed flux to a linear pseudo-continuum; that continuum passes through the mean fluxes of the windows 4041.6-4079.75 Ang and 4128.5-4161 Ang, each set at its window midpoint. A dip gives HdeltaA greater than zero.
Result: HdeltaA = 1.6 Ang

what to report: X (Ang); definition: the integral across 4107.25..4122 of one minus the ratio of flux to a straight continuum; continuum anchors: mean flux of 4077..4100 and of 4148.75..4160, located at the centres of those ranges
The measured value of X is 1.1 Ang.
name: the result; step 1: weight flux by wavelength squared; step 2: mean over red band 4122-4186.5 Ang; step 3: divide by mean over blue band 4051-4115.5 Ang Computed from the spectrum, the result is 1.1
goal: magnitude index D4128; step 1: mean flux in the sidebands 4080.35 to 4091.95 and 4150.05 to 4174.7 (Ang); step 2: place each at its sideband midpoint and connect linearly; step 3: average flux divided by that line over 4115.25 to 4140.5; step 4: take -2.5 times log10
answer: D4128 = 0.07 mag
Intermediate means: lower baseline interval 20.7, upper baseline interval 21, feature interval 19.6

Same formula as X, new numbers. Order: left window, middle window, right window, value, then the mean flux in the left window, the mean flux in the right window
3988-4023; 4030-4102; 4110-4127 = -0.92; 19.6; 19.2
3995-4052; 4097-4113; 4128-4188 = 1.70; 20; 20.4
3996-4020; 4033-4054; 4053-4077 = -0.81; 19.9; 19.2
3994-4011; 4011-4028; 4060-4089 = -0.66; 19.5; 19.8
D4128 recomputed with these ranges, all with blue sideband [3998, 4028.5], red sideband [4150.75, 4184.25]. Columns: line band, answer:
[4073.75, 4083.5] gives 0.06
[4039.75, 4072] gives 0.02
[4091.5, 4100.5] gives 0.16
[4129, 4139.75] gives 0.04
